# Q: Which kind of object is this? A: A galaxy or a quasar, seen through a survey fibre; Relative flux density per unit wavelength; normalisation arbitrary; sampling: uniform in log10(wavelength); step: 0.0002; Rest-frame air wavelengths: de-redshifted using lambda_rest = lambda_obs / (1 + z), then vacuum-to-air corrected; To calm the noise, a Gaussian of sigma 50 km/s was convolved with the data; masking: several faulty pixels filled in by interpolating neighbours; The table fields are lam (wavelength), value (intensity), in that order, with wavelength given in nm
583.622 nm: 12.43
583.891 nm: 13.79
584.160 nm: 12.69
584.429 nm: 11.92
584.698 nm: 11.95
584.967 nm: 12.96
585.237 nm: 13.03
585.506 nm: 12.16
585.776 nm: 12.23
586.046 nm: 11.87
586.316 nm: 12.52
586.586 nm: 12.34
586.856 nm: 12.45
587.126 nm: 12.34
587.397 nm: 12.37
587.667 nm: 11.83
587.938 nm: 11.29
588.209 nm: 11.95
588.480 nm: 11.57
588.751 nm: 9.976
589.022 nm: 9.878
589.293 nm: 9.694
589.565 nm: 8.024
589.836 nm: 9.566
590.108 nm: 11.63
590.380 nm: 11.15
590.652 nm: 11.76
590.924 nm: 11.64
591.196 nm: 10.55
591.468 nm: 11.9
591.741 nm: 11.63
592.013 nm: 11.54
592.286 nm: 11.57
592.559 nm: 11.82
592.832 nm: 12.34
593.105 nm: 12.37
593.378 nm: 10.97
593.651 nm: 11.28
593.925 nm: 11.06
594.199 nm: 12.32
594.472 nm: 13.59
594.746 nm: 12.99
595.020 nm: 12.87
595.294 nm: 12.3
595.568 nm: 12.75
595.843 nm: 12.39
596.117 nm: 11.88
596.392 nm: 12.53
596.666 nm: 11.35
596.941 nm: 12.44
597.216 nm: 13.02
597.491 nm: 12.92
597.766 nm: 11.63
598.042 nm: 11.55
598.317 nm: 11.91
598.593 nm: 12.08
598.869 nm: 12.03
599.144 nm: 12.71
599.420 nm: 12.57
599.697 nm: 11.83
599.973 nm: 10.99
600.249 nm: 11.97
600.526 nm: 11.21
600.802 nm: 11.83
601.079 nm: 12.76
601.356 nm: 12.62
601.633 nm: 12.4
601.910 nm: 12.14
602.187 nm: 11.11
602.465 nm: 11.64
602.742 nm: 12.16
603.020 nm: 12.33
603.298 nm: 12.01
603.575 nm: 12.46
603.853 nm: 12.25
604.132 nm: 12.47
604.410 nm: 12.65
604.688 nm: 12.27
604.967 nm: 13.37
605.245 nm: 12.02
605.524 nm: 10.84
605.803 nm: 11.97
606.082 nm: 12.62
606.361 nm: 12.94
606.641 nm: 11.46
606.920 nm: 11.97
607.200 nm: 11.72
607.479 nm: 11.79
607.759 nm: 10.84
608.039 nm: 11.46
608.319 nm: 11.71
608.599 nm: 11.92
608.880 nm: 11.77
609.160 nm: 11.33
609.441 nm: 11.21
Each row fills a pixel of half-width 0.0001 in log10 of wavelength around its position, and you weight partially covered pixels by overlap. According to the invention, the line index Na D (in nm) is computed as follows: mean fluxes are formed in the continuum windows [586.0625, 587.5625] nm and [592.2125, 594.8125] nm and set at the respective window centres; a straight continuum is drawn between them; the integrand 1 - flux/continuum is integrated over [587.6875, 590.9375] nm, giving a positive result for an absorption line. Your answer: 0.41 nm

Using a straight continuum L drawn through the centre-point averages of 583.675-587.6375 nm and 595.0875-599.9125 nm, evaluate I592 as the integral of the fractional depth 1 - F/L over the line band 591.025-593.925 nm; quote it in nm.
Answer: 0.18 nm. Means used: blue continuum 12.5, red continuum 12.2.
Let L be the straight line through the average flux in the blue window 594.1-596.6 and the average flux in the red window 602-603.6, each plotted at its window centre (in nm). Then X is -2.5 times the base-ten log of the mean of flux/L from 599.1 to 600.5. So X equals 0.03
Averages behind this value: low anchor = 12.6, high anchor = 11.9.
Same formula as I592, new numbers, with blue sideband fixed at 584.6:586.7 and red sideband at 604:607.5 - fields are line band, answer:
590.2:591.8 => 0.12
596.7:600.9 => 0.08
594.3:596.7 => -0.05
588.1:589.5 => 0.22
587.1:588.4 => 0.05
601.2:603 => 0.03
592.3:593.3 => 0.02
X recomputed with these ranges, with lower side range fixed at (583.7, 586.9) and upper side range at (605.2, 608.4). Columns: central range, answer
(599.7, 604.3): -0.01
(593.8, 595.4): -0.03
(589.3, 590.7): 0.20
